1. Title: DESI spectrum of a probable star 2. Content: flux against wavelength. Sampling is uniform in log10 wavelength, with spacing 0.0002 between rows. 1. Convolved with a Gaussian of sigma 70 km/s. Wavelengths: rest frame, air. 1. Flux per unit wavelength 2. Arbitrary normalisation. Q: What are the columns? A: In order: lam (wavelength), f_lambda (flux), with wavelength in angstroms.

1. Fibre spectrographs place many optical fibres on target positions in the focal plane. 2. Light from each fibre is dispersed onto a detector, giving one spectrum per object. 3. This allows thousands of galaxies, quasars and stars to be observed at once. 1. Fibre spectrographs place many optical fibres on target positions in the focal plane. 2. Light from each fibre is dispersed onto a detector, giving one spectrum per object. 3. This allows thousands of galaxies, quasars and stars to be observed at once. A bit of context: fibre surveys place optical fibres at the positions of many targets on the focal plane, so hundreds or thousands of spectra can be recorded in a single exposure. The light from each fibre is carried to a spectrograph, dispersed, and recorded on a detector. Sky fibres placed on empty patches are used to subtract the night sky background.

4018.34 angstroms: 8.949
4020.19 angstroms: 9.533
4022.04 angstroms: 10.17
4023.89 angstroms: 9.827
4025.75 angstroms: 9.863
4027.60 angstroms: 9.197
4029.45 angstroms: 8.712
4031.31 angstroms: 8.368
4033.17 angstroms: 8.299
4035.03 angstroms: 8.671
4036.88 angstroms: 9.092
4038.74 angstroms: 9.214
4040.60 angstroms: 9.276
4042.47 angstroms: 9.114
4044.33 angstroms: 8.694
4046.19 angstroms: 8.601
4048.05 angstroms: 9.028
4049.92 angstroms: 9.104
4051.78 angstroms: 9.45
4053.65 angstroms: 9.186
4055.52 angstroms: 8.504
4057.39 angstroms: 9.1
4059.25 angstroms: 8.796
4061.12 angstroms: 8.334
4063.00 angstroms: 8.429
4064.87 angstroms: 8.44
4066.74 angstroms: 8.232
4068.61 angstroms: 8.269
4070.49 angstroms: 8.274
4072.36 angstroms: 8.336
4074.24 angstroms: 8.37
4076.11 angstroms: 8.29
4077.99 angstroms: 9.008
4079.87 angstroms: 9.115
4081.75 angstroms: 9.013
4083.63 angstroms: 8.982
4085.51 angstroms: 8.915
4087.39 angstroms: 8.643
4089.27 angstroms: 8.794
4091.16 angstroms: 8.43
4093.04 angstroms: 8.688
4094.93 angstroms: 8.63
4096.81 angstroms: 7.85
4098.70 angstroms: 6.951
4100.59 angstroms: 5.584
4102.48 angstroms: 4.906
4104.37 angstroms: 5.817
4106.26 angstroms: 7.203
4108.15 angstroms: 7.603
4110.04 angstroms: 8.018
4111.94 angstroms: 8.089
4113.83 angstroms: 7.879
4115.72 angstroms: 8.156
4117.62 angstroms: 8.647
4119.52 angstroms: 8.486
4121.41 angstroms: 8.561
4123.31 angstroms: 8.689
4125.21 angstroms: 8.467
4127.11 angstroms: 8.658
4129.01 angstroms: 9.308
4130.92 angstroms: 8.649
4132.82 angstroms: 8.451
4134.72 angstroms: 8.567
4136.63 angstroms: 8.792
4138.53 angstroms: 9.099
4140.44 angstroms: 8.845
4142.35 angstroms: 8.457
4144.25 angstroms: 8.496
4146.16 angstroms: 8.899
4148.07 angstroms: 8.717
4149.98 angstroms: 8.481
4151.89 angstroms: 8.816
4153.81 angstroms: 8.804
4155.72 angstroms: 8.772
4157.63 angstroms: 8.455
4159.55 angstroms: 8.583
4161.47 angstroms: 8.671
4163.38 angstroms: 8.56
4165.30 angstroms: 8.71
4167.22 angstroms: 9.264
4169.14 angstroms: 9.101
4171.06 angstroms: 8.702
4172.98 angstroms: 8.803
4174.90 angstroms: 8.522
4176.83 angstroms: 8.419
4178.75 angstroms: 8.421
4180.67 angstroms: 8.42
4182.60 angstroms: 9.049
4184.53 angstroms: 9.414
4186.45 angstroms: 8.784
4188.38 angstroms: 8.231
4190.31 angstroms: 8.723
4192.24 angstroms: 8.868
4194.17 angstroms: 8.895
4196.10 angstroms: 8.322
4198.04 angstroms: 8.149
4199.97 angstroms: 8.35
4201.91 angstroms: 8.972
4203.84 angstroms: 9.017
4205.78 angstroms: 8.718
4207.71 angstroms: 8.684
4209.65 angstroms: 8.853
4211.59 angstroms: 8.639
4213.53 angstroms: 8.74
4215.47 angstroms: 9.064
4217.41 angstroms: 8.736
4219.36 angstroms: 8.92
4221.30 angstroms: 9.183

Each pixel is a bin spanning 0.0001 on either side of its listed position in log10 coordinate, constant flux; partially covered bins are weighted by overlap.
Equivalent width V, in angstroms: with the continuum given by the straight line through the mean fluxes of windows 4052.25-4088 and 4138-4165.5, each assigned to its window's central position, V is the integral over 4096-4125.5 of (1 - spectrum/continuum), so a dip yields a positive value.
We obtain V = 3.85 angstroms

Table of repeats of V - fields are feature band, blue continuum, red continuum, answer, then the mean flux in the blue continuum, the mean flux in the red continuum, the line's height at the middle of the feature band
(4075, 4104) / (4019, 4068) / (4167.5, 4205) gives 2.6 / 8.97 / 8.7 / 8.88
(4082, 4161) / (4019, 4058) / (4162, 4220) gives 5.5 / 9.09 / 8.73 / 8.9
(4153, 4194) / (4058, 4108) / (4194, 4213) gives -1.1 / 8.09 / 8.65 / 8.51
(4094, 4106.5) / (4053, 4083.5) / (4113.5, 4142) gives 2.8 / 8.61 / 8.63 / 8.62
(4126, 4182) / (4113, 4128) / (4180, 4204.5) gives -0.9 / 8.45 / 8.71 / 8.57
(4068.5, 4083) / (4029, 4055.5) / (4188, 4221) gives 0.4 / 8.9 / 8.72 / 8.86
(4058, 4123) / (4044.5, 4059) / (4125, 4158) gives 5.5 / 8.98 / 8.72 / 8.86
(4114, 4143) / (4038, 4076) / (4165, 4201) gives 0.2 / 8.72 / 8.69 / 8.71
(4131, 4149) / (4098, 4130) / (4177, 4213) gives -1.5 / 7.71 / 8.69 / 8.03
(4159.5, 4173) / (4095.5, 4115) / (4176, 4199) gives -1.0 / 7.04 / 8.64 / 8.23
